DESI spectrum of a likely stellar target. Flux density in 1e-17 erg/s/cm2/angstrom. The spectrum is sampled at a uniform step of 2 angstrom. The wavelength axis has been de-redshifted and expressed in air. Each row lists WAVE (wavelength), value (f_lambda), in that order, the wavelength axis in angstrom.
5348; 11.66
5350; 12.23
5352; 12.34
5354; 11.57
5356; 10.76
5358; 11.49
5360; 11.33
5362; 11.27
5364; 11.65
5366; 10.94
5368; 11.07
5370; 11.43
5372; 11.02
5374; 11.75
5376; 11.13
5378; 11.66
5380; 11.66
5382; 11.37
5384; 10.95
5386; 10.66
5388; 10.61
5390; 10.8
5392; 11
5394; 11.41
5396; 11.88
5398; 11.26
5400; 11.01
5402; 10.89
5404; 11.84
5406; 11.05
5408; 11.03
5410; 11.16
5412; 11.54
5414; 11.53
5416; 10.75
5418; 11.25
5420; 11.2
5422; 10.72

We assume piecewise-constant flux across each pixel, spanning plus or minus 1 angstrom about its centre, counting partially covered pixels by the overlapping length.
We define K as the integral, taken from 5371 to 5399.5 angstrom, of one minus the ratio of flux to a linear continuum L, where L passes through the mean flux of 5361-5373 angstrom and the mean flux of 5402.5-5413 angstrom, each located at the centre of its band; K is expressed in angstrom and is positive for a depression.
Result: 0.1 angstrom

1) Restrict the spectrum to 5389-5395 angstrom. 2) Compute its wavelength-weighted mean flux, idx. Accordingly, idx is 11.1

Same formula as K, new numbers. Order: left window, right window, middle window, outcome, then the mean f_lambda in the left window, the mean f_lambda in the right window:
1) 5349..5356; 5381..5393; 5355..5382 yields 0.2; 11.9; 10.9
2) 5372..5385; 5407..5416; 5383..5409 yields 0.5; 11.4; 11.3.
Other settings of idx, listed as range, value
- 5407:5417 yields 11.2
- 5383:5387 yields 10.8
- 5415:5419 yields 11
